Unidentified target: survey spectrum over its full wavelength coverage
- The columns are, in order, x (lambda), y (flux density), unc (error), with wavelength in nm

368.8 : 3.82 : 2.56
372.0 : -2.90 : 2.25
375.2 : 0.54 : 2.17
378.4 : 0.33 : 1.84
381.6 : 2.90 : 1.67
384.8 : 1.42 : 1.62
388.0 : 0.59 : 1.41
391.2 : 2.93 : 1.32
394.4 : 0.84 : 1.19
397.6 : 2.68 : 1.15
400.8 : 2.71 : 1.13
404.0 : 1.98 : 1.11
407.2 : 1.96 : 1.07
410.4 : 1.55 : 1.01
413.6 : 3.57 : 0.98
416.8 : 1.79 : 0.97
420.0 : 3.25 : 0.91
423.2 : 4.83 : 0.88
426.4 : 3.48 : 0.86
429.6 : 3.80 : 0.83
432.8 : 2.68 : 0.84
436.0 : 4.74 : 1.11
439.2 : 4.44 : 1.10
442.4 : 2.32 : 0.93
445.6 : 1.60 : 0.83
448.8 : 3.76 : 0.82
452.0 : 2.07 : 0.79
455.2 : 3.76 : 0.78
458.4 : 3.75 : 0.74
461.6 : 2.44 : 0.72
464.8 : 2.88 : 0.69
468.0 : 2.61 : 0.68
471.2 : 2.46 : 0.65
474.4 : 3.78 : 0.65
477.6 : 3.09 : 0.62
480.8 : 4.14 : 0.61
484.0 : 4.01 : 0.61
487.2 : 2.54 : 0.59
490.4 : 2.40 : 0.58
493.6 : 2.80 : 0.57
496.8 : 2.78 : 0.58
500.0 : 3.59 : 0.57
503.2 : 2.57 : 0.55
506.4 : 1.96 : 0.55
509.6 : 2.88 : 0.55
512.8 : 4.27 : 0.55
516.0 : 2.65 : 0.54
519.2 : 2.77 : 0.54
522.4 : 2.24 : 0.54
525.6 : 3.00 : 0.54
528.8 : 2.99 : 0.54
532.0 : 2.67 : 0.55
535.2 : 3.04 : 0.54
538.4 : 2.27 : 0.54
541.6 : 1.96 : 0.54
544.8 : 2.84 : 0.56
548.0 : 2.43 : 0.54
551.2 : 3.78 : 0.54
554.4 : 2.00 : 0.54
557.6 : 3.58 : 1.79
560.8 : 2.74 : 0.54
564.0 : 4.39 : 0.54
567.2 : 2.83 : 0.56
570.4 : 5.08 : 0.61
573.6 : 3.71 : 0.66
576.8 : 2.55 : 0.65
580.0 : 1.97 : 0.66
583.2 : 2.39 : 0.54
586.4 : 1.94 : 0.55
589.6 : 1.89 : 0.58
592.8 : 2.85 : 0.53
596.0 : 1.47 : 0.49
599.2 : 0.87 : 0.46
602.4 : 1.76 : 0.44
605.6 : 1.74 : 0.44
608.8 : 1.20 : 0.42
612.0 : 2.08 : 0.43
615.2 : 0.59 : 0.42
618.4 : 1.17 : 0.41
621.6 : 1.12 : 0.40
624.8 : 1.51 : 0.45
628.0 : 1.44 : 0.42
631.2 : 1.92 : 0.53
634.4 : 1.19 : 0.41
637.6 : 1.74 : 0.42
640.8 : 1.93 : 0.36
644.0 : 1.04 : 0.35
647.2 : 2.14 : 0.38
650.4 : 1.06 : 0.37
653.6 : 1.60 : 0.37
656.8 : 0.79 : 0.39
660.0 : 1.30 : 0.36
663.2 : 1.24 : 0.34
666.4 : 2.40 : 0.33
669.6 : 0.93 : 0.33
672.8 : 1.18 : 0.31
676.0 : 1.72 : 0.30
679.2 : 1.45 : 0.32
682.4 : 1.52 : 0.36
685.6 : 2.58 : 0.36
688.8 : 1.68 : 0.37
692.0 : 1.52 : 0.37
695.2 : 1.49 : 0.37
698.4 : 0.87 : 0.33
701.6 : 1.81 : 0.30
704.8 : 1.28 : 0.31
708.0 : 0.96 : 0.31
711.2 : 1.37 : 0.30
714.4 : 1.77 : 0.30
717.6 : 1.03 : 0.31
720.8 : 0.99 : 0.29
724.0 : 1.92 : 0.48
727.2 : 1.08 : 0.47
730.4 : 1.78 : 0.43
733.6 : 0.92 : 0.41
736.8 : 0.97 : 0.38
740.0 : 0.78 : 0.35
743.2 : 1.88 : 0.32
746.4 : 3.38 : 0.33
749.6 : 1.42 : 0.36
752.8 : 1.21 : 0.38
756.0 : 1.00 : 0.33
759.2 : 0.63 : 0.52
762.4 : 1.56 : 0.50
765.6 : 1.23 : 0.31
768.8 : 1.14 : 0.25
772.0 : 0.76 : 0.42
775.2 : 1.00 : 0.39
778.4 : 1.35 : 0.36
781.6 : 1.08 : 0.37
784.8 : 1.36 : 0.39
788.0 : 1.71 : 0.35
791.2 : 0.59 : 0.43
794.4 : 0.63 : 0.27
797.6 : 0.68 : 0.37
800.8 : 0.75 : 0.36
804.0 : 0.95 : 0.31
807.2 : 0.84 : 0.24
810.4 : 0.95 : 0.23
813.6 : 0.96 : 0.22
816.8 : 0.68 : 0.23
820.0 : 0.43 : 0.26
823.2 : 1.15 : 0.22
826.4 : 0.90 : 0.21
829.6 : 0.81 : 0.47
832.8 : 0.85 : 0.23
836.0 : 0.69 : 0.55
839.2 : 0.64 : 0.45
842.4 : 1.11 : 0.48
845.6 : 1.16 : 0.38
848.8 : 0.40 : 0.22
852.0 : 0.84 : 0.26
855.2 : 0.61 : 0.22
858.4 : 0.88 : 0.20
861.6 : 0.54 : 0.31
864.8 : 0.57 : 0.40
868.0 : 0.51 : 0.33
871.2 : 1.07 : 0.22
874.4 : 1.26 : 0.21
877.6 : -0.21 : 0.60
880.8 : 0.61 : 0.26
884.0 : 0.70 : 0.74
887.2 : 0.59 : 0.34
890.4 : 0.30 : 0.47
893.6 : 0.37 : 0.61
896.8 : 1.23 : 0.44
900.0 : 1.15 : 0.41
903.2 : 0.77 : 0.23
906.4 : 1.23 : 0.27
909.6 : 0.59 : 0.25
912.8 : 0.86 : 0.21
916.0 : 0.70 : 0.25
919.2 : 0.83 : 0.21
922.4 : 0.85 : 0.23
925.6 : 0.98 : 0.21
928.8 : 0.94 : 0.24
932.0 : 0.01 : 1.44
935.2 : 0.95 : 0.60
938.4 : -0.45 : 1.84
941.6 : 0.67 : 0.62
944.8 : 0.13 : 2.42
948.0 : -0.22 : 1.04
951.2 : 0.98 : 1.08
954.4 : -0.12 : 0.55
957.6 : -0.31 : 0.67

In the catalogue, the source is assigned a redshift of 0.14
